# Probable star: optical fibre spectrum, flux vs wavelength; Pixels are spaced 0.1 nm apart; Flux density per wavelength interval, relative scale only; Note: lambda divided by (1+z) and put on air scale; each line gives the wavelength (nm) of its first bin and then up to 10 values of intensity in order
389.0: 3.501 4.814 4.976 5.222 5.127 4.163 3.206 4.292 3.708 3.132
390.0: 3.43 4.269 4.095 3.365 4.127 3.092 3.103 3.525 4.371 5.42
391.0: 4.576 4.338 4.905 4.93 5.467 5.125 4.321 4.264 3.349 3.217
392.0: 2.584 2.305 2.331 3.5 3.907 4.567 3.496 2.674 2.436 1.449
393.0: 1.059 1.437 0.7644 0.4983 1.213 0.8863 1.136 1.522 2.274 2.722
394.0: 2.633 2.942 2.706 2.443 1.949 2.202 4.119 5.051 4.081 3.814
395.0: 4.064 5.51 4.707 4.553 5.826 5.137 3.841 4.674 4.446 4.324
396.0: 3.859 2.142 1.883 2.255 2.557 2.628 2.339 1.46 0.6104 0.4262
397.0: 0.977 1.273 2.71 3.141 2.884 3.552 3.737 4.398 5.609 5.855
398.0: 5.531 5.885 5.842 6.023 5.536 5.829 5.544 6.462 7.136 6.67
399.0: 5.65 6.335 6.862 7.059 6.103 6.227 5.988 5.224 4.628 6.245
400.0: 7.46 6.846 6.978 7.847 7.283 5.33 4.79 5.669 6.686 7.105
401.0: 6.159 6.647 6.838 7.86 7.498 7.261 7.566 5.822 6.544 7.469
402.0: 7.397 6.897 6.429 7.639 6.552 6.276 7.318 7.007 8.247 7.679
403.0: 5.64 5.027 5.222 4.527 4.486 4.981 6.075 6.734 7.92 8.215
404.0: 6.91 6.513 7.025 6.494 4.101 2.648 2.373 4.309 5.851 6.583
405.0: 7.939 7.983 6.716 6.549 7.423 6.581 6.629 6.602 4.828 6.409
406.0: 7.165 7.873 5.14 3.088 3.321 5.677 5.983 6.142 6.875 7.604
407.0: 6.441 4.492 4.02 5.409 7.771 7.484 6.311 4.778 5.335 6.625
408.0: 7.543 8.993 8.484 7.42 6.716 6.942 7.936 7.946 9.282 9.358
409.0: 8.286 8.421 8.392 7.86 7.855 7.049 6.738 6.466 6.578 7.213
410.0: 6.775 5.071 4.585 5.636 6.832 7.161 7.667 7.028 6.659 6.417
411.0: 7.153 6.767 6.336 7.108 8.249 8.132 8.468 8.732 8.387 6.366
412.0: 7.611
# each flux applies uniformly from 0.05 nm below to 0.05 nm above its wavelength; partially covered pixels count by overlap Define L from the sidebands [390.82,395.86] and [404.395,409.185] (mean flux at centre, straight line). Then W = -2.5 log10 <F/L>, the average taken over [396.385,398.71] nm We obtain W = 0.17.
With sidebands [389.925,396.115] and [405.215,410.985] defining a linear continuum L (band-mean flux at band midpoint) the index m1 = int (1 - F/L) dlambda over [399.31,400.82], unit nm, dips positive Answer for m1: -0.39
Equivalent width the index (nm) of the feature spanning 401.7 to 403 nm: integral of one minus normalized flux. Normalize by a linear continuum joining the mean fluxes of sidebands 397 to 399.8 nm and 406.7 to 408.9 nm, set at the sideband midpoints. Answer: -0.238 nm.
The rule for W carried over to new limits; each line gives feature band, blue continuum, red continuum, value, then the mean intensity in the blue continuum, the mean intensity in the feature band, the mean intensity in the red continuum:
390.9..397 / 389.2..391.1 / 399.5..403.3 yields 0.479 mag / 4.05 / 3.11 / 6.59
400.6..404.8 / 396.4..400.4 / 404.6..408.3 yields -0.128 mag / 4.91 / 6.31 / 6.27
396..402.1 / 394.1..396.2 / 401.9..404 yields 0.024 mag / 3.9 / 5.24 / 6.55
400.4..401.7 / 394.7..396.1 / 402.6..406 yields -0.191 mag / 4.46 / 6.61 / 6.16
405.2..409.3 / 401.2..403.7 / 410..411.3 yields -0.034 mag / 6.57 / 6.72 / 6.48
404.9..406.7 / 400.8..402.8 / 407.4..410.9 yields 0.137 mag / 6.99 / 6.24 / 7.16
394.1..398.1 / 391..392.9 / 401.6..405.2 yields 0.322 mag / 3.72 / 3.44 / 6.28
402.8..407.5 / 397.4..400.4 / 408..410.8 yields 0.132 mag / 5.94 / 6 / 7.35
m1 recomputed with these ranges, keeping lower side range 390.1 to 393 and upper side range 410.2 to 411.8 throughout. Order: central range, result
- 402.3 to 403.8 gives -0.13 nm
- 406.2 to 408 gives 0.20 nm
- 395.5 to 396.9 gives 0.52 nm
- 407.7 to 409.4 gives -0.25 nm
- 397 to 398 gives 0.24 nm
